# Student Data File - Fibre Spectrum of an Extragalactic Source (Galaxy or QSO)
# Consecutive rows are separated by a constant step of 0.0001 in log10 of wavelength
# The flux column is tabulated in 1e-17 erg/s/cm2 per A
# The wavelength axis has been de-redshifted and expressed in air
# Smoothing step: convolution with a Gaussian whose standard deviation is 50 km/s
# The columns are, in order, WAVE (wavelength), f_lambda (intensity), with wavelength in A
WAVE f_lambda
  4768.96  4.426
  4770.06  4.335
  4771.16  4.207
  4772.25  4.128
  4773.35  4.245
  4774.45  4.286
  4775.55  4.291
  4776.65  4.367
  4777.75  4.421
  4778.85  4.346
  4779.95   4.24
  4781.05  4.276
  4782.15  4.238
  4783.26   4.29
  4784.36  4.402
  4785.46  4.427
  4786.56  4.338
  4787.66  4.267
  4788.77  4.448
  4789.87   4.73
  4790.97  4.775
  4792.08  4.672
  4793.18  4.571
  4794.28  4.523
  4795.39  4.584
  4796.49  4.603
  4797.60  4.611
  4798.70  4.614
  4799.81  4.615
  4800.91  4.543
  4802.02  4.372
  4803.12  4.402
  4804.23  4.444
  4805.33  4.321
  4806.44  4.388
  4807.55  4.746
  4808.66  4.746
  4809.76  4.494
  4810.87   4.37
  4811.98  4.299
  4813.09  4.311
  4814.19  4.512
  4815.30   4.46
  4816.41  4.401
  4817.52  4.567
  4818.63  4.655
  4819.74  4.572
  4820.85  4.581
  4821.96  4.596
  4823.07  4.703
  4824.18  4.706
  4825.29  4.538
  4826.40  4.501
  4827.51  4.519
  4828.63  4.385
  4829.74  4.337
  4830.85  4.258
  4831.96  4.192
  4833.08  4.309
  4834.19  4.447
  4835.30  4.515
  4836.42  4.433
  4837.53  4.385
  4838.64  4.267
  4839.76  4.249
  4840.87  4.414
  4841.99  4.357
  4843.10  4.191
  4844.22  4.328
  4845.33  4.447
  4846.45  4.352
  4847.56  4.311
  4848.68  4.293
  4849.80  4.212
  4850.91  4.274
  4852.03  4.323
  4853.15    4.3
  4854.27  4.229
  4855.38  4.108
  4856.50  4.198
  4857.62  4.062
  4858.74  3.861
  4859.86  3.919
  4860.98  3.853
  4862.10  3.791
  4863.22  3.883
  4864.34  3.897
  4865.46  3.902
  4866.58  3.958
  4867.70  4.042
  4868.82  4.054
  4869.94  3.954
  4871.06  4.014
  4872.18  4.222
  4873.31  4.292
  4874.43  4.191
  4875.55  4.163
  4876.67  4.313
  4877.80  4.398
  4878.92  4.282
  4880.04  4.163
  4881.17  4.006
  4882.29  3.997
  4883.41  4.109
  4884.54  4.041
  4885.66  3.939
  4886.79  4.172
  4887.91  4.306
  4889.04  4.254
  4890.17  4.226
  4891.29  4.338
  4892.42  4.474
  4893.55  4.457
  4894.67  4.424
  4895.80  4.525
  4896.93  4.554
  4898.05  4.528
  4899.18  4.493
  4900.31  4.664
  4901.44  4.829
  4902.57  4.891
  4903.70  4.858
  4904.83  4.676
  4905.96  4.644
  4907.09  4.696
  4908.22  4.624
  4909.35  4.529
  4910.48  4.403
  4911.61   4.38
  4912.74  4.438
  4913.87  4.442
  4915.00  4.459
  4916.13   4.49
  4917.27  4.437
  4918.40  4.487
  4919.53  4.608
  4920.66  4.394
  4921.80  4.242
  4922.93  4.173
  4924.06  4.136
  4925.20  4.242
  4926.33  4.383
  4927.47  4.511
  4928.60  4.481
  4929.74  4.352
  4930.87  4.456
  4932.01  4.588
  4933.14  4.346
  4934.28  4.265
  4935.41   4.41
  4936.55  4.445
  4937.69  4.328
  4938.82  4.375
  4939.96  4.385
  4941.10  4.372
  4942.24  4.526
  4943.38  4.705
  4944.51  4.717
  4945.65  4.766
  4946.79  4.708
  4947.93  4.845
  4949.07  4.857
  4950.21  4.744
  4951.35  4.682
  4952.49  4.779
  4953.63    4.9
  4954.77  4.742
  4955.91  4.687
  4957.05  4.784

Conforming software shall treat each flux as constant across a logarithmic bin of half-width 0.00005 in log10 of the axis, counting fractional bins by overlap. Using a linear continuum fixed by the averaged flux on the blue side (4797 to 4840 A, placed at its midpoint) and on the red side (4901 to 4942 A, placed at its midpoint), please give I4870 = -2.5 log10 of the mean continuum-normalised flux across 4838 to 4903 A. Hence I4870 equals 0.06 mag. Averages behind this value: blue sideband 4.47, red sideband 4.46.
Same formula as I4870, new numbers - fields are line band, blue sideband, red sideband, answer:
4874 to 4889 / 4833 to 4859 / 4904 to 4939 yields 0.05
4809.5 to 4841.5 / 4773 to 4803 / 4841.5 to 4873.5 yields -0.04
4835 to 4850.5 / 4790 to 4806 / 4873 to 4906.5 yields 0.03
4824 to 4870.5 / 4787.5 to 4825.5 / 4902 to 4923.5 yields 0.08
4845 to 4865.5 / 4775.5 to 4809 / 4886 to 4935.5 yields 0.09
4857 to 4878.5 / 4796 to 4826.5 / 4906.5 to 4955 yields 0.12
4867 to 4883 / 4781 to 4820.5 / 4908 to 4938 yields 0.07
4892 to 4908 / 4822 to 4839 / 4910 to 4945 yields -0.05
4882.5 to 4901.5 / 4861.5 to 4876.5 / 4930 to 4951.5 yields -0.04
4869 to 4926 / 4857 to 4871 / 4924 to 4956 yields -0.04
